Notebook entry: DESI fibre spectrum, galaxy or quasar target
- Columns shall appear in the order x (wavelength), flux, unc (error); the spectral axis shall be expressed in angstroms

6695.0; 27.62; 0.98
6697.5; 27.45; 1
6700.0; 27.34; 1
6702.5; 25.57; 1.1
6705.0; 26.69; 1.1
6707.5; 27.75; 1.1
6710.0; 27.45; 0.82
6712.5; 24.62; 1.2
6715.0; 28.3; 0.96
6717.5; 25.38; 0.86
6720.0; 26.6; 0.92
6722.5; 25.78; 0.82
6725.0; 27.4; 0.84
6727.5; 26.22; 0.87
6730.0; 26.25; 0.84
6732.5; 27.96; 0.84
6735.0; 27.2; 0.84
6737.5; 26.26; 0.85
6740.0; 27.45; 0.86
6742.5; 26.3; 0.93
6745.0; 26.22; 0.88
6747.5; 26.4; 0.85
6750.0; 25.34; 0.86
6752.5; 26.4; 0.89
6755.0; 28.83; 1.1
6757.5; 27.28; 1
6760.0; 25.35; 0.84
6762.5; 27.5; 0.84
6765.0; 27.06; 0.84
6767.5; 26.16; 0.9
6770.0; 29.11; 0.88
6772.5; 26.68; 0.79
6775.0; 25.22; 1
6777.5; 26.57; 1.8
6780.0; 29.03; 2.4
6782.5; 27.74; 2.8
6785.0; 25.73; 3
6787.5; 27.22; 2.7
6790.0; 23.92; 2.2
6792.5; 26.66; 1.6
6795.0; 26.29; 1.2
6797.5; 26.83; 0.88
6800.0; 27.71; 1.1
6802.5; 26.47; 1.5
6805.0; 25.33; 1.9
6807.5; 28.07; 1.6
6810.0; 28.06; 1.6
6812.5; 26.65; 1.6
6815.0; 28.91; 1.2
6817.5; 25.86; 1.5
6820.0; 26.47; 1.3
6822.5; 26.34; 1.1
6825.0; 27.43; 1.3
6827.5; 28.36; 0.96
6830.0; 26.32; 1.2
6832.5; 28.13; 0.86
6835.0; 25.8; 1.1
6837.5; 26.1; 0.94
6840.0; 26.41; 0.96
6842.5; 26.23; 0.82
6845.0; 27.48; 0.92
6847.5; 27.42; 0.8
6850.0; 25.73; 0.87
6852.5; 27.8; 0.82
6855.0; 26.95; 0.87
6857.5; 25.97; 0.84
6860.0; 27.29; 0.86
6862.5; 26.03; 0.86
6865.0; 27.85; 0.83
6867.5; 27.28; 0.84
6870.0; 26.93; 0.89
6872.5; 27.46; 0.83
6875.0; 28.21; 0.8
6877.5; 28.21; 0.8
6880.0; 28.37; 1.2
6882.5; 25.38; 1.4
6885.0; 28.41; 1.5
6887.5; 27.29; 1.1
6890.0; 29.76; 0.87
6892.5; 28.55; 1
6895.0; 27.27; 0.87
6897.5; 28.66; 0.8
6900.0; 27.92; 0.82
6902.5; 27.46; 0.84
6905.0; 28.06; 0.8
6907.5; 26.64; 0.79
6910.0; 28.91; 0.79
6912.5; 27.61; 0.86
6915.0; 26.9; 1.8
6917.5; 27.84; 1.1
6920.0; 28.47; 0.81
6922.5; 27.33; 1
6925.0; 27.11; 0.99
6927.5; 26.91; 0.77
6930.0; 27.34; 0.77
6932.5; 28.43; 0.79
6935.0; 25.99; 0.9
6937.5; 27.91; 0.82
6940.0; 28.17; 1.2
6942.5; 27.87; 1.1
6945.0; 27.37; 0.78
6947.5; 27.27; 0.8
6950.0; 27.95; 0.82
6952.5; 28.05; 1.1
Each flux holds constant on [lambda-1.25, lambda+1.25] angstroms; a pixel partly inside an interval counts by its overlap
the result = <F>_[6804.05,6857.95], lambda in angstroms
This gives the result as 26.9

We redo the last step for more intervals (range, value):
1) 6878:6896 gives 27.9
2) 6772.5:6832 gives 26.8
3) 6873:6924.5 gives 27.8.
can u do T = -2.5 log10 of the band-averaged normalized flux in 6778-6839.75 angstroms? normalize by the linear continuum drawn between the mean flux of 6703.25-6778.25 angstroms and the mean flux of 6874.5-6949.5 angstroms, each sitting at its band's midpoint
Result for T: 0.01 mag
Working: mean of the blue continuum 26.7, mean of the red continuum 27.7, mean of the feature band 26.9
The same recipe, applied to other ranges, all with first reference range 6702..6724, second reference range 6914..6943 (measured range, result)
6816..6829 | 0.00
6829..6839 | 0.02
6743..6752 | 0.03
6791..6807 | 0.01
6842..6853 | 0.01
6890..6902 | -0.03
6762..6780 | -0.01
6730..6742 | -0.02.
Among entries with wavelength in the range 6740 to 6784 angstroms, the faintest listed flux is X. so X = 25.22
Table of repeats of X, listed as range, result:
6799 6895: 25.33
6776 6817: 23.92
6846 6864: 25.73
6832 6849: 25.8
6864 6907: 25.38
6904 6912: 26.64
